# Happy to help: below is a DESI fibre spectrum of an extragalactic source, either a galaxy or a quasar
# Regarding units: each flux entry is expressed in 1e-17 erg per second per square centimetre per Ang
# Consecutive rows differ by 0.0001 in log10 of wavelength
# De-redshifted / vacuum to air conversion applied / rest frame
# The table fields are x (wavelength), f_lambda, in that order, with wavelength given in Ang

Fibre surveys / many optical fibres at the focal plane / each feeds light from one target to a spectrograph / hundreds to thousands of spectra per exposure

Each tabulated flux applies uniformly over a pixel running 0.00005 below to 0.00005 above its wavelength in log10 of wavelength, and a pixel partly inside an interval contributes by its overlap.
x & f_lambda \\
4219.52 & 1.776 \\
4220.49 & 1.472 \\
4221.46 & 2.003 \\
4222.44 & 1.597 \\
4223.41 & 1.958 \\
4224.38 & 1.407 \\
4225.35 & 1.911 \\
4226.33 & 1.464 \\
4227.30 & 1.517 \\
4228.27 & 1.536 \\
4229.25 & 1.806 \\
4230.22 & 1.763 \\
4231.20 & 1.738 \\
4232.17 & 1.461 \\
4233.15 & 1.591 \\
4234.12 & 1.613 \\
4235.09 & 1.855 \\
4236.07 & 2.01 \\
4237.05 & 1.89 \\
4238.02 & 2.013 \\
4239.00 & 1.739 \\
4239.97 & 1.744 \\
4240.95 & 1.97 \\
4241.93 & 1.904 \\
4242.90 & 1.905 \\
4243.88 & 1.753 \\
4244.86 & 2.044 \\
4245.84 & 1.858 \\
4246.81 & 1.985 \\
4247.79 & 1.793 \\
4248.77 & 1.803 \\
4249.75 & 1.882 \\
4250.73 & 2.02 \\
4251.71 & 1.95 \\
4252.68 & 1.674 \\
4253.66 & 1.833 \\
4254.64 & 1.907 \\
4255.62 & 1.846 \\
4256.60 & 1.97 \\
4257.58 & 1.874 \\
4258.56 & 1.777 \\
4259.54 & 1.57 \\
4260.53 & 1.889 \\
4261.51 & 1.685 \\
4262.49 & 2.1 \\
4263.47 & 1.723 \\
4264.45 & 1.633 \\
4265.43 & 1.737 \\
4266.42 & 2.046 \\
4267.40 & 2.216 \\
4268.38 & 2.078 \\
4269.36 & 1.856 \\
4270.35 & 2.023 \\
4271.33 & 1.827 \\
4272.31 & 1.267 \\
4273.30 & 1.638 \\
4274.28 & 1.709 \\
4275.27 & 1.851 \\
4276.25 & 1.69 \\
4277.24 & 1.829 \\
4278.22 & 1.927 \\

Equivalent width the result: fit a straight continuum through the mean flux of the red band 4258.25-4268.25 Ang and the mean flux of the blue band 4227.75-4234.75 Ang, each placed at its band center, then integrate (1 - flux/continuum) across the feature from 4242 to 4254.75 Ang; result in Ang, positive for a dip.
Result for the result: -0.9 Ang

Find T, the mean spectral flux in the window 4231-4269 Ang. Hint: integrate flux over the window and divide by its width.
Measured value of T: 1.85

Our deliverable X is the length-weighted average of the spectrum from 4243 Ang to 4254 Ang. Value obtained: 1.87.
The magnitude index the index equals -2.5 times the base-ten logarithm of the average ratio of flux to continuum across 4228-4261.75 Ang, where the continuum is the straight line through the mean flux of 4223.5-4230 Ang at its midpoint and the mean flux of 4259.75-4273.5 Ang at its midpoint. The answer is -0.06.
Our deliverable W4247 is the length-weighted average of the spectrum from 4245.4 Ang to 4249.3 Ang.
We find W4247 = 1.86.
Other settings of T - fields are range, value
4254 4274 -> 1.83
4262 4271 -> 1.93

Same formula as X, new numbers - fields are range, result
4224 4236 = 1.65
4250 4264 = 1.84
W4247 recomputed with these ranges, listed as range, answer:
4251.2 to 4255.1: 1.84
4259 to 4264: 1.79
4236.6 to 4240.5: 1.85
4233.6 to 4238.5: 1.88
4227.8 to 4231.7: 1.71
